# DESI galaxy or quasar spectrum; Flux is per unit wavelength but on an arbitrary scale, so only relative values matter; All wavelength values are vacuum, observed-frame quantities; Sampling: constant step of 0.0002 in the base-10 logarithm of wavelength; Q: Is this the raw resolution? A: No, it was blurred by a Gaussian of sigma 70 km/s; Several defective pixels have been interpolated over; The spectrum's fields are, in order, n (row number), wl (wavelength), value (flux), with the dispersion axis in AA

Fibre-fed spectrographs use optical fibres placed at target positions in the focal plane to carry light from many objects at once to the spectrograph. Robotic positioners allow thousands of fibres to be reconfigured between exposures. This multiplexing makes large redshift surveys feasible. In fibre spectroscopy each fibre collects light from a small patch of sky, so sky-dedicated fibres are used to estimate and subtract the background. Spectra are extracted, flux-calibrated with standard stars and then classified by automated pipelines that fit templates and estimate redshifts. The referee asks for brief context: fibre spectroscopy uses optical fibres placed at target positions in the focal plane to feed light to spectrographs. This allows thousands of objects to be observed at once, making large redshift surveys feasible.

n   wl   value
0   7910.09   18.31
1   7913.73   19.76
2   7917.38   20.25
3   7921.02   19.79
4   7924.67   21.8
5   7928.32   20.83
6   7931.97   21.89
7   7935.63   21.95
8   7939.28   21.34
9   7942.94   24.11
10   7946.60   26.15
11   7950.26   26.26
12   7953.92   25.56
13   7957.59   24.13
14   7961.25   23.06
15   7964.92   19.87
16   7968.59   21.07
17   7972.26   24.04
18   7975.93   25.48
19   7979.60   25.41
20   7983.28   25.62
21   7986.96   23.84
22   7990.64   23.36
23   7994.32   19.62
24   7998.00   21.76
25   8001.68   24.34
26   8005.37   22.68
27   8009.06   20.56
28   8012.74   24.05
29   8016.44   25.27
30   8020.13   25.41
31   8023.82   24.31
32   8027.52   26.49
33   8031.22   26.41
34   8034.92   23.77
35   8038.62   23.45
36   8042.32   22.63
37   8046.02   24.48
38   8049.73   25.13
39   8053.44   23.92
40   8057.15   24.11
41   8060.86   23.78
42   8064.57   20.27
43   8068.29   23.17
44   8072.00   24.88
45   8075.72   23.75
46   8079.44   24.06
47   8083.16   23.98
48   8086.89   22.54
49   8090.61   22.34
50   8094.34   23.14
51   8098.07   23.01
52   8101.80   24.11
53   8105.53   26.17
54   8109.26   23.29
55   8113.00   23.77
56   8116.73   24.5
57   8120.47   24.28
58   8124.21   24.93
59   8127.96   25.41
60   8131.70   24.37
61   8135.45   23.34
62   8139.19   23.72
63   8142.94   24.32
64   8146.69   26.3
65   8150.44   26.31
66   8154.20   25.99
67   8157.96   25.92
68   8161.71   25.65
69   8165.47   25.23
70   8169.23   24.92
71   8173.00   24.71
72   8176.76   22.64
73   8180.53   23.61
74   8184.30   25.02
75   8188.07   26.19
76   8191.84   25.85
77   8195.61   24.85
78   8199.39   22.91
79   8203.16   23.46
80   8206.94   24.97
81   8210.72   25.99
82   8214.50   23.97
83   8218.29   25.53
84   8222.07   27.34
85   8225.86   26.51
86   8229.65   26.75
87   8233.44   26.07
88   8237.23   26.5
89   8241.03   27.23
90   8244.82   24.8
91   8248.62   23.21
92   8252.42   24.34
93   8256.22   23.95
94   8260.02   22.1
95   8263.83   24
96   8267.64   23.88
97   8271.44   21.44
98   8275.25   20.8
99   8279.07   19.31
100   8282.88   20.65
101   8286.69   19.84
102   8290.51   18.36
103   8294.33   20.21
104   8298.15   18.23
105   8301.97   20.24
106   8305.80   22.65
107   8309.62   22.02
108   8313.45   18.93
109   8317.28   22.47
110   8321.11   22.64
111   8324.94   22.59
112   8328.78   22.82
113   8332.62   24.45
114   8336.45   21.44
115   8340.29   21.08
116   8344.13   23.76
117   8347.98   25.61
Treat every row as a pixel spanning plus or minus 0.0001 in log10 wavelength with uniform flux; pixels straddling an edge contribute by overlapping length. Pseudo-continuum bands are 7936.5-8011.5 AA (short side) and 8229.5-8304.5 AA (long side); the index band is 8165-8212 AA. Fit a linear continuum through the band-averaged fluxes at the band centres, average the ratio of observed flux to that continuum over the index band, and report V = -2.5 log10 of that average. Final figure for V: -0.09 mag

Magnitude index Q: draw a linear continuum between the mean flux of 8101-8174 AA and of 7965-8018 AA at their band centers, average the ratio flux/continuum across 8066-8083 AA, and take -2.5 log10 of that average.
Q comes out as 0.013 mag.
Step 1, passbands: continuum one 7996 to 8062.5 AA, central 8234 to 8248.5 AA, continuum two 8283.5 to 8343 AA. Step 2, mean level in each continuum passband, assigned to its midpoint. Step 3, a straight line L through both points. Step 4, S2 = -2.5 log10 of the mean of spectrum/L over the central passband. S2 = -0.18 mag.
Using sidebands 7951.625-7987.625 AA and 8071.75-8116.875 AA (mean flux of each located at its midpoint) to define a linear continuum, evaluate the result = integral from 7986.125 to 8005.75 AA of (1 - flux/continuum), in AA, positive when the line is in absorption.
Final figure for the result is 1.06 AA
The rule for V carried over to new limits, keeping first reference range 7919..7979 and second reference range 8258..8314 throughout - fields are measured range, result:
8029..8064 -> -0.078 mag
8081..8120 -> -0.079 mag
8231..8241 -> -0.241 mag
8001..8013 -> 0.001 mag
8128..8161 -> -0.153 mag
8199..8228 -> -0.181 mag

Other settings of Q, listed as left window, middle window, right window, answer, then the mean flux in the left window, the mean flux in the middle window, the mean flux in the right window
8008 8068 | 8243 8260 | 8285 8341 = -0.10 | 24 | 23.9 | 21.2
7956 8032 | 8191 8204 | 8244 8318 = -0.10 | 23.6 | 24.2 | 21.5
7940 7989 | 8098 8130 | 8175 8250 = 0.01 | 24.1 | 24.5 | 25.2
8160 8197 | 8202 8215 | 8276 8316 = -0.05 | 24.9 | 24.7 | 20.1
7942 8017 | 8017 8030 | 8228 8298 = -0.09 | 23.6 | 25.4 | 22.8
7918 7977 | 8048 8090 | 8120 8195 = 0.02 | 22.9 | 23.6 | 24.9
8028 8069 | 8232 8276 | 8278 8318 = -0.16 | 23.8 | 24.1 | 20.2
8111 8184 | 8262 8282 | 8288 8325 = -0.01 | 24.7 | 21.8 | 20.7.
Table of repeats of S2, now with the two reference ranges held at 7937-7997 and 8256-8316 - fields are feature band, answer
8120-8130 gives -0.12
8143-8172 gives -0.16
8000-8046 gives -0.04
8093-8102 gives -0.04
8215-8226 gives -0.21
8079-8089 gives -0.04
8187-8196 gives -0.18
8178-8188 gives -0.13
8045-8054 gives -0.07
